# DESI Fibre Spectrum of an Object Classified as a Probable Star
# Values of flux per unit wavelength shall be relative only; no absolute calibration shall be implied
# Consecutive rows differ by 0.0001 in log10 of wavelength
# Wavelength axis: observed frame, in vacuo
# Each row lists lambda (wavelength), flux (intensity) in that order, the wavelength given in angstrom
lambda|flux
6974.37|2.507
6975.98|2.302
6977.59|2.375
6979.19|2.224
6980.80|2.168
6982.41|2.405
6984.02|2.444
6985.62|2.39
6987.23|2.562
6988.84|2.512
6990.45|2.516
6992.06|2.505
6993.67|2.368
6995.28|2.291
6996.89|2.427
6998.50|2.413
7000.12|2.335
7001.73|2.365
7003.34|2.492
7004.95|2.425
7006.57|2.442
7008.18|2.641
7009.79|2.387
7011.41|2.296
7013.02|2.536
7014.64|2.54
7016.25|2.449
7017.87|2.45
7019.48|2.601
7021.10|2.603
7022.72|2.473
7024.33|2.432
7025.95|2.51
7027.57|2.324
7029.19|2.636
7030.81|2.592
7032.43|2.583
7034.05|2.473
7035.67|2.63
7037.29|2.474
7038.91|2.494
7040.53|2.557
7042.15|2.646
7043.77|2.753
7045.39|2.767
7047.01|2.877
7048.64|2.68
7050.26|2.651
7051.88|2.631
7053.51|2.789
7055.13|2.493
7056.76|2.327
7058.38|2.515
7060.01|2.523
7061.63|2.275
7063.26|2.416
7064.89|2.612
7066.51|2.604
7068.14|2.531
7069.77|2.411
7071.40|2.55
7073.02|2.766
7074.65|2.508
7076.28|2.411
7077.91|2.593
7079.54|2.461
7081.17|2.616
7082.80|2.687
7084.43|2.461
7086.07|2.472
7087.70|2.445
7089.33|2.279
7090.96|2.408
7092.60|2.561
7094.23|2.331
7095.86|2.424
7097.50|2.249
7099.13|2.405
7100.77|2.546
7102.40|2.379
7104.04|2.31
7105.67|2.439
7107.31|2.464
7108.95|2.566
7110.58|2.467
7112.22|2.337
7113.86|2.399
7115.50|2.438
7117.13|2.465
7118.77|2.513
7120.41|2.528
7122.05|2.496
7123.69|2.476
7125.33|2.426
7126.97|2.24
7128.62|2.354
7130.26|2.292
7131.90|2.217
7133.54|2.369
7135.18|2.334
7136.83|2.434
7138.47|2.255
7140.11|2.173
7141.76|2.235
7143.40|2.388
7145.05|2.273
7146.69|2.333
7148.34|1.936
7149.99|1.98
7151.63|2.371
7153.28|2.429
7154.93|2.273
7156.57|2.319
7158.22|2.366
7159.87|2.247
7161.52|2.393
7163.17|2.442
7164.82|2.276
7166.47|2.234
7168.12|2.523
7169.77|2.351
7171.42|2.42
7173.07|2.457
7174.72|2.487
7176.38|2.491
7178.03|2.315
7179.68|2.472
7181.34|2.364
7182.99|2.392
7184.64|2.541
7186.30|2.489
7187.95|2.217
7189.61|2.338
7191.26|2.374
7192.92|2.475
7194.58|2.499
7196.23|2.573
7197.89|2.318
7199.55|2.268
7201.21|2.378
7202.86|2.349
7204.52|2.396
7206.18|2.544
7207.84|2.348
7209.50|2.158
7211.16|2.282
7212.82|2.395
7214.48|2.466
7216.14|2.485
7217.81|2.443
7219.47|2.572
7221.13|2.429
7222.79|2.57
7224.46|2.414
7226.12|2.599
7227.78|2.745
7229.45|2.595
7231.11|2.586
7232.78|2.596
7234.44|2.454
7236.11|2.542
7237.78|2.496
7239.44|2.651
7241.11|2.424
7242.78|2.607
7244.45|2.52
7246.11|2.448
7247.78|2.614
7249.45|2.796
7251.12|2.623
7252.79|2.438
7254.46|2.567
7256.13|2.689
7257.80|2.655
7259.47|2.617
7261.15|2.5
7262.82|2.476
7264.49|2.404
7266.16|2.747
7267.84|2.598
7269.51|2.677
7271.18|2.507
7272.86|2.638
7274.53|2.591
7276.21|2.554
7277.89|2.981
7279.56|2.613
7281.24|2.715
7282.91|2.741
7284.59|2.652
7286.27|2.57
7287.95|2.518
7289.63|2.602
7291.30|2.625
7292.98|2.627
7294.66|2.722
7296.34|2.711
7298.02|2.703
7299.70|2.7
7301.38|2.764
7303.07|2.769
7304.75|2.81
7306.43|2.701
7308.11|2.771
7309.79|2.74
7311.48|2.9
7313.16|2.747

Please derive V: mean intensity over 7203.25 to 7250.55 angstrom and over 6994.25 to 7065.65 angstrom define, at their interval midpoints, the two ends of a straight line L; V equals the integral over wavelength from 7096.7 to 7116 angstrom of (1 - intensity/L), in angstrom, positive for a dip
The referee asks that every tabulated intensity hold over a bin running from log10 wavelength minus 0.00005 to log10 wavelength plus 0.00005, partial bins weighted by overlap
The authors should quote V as 0.74 angstrom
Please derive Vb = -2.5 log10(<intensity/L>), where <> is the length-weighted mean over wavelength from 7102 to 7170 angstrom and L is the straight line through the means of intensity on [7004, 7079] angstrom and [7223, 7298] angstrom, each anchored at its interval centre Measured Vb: 0.10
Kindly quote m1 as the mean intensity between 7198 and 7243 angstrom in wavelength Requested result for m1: 2.47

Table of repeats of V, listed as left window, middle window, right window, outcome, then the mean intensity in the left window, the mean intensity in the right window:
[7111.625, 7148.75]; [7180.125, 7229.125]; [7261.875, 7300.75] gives 1.2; 2.35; 2.64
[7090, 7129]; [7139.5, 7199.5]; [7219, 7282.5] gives 3.4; 2.43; 2.59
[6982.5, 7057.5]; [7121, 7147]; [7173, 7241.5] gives 1.5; 2.52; 2.45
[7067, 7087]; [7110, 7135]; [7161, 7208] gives 0.8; 2.54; 2.41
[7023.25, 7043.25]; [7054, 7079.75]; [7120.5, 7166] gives -0.4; 2.53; 2.31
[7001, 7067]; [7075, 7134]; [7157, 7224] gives 1.0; 2.54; 2.4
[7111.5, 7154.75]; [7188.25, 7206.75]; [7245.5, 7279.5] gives 0.5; 2.33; 2.61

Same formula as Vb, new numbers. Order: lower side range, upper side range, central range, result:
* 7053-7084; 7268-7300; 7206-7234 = 0.057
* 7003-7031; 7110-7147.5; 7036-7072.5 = -0.055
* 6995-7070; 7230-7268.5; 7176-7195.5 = 0.061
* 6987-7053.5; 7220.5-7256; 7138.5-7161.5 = 0.129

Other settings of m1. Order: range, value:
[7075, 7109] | 2.45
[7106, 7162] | 2.35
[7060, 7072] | 2.49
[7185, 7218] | 2.39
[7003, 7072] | 2.54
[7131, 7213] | 2.35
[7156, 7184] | 2.39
